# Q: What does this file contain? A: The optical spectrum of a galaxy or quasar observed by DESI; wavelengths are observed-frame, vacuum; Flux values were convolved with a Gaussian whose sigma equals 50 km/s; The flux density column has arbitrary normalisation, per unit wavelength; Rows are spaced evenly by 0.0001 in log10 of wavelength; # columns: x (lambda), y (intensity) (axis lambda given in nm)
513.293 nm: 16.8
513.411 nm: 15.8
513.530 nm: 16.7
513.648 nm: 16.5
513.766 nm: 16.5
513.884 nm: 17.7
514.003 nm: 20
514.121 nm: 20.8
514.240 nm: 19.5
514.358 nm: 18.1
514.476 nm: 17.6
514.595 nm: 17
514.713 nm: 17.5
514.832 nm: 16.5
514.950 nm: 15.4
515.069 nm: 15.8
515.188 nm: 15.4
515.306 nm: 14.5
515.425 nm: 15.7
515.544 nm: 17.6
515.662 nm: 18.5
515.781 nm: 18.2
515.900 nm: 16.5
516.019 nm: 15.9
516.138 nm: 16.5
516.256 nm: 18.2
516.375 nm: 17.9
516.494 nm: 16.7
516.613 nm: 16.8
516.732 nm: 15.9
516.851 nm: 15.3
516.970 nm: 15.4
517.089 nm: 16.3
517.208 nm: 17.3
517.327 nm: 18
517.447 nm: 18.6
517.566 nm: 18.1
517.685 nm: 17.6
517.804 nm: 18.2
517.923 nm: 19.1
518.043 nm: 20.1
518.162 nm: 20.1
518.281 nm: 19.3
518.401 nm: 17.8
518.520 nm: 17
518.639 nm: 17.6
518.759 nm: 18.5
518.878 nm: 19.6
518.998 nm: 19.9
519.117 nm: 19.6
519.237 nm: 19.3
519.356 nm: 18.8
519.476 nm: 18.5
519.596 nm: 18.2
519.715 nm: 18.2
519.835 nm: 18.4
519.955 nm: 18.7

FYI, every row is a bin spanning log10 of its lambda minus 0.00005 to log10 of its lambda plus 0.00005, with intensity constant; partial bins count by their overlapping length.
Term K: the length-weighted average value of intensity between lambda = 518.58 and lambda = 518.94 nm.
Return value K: 18.5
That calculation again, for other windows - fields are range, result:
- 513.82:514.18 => 19.5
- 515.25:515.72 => 16.6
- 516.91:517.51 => 17.1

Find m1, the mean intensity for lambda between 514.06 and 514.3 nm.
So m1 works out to 20.2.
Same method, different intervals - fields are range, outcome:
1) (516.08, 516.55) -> 17.4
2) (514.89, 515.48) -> 15.4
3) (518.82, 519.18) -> 19.7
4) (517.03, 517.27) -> 16.8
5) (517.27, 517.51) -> 18.2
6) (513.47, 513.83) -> 16.6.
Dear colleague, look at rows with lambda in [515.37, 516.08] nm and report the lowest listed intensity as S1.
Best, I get 15.7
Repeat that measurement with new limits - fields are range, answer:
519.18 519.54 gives 18.5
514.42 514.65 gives 17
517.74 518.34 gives 18.2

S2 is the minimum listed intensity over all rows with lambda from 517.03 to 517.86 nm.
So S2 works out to 16.3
